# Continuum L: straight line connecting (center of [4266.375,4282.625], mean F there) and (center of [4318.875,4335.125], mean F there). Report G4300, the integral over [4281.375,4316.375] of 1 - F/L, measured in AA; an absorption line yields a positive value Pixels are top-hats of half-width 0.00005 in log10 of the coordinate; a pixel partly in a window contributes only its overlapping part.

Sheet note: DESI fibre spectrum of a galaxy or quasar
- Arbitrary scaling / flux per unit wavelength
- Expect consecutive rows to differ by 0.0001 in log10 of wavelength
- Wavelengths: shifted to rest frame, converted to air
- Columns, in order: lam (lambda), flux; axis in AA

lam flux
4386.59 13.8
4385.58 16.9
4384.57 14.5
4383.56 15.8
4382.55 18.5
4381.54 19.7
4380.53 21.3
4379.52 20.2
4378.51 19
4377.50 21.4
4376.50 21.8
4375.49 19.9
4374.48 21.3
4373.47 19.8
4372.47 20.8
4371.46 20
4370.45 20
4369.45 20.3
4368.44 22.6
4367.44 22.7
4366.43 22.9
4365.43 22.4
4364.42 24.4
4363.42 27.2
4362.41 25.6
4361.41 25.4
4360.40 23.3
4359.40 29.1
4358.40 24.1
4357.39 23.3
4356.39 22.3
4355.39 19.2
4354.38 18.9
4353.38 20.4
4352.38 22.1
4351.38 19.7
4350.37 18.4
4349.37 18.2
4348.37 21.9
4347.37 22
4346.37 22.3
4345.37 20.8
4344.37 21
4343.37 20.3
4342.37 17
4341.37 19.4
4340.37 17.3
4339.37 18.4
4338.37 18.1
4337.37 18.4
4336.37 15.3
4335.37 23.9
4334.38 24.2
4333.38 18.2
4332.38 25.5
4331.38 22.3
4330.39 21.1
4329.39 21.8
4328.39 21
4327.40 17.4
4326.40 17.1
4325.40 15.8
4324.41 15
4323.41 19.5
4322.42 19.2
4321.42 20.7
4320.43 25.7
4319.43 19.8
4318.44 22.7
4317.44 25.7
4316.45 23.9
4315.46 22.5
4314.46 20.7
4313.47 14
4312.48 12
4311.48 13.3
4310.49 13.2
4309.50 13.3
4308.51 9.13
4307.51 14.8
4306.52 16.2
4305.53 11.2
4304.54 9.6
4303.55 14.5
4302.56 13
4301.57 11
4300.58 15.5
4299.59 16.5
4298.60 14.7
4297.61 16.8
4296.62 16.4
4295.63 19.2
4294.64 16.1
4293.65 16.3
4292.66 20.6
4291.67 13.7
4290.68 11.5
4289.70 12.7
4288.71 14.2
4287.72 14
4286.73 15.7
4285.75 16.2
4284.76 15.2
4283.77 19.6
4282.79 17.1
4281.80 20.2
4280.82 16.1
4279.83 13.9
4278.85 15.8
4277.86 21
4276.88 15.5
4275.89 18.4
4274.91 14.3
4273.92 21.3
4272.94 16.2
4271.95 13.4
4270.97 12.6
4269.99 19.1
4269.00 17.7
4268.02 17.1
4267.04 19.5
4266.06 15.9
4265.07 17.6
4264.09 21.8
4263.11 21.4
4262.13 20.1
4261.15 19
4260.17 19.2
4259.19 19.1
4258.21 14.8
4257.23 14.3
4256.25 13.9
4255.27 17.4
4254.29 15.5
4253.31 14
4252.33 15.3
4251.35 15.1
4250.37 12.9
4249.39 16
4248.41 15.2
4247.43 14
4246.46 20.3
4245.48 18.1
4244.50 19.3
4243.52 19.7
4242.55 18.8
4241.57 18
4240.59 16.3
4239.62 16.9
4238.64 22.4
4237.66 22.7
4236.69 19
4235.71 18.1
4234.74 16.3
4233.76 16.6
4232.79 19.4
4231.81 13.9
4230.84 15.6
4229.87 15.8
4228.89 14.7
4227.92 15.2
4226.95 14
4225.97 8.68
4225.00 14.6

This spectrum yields 6.15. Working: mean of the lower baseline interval 17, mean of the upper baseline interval 20.3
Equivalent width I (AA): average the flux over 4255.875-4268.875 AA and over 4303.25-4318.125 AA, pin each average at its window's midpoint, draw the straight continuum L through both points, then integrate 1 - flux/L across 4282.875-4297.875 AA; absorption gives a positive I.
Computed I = 0.7 AA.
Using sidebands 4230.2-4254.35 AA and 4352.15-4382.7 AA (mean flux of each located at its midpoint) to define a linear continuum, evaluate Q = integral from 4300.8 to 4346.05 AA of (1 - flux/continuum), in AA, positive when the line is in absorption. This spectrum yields 4.9 AA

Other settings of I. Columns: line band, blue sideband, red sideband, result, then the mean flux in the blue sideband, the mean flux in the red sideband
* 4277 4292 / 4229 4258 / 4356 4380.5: 2.3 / 16.9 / 22.5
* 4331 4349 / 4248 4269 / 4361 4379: 0.3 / 16.9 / 22.1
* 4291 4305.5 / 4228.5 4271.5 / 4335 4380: 3.0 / 17.3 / 21.2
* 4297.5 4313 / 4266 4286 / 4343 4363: 4.5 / 17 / 21.9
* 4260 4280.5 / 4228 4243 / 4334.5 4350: 0.7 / 17.6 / 19.7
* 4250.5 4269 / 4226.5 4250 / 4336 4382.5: 0.8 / 17.3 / 21.1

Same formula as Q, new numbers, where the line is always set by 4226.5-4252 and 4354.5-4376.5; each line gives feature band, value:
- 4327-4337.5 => 0.1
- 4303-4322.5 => 3.2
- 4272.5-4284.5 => 0.9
